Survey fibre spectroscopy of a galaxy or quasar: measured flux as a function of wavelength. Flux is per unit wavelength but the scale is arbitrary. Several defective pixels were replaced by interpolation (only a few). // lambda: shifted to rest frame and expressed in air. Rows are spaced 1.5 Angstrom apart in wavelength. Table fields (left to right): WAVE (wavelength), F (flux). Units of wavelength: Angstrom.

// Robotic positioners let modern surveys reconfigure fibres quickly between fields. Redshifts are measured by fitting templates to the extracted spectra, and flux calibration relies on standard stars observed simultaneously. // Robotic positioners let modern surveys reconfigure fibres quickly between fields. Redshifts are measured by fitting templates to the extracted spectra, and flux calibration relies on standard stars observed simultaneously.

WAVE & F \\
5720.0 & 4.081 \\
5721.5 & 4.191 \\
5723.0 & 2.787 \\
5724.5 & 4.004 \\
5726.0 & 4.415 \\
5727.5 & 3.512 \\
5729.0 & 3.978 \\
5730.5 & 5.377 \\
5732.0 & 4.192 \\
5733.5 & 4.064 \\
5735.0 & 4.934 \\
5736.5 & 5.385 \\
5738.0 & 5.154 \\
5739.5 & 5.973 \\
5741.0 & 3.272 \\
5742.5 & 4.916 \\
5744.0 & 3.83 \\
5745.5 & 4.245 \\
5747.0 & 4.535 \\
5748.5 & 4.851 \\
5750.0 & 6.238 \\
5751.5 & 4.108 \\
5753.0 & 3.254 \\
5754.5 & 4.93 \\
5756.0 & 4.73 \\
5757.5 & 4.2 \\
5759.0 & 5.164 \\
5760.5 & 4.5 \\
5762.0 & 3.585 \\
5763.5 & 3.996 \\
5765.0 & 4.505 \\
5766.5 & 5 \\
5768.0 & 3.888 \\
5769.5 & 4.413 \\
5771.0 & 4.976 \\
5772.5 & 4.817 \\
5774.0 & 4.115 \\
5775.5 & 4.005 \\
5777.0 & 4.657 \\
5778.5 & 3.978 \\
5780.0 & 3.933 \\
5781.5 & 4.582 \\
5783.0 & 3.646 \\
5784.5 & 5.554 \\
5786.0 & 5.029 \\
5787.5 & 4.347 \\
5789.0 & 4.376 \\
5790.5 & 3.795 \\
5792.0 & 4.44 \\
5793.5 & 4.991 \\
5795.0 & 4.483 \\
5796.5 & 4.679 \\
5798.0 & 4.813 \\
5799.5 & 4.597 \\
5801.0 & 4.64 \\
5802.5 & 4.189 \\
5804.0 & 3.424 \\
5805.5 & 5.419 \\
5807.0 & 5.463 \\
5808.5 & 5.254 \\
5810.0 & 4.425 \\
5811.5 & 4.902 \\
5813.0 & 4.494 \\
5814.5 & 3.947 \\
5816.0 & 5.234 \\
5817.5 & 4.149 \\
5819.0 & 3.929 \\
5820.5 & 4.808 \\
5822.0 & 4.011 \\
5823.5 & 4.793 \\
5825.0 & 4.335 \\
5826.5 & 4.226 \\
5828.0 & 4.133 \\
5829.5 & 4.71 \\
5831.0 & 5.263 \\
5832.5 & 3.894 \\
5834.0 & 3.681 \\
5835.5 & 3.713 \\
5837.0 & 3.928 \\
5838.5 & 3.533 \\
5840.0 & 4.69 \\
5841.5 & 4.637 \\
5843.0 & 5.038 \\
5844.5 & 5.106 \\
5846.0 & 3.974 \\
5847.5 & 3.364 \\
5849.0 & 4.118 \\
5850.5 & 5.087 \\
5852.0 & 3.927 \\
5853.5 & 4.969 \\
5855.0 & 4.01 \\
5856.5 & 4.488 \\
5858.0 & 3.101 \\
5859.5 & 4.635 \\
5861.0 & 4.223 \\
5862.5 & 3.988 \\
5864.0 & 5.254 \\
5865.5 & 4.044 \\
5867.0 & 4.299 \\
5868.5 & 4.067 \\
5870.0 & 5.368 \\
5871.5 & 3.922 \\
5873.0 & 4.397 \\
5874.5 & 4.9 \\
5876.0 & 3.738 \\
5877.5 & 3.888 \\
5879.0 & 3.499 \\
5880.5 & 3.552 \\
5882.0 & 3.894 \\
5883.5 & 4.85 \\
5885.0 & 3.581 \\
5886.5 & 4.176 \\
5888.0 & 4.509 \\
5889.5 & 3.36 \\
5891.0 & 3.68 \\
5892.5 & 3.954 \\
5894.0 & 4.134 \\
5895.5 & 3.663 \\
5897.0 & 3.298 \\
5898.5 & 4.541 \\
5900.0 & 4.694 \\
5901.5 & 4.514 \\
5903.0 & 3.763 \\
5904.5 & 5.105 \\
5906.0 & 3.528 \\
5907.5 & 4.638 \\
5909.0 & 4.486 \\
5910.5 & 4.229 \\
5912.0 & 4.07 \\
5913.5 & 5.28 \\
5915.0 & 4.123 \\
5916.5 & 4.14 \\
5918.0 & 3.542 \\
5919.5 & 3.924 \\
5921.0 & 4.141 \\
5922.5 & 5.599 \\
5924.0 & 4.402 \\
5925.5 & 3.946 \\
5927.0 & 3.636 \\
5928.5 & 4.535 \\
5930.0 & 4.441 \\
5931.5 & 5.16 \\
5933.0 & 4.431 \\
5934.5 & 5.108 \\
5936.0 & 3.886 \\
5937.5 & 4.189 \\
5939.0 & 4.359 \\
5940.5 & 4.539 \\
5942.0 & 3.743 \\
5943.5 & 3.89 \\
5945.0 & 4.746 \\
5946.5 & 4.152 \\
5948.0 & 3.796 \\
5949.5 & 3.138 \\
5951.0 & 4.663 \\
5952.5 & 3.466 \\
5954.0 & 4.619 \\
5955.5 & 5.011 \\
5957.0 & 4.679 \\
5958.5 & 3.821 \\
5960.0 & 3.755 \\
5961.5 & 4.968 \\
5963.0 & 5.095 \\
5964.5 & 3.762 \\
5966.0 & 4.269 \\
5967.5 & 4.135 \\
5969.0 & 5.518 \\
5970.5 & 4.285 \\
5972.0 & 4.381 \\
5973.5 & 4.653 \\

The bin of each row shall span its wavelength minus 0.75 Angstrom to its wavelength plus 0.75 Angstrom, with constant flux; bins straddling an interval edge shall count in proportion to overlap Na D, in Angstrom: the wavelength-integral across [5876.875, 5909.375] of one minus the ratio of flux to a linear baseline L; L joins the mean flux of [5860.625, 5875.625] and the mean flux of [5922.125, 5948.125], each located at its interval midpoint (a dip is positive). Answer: 2.6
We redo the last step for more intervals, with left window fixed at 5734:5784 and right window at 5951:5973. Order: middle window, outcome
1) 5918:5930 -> 0.4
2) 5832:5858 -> 1.5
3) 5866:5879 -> 0.5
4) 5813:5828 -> 0.3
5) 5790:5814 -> -0.8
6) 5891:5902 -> 0.9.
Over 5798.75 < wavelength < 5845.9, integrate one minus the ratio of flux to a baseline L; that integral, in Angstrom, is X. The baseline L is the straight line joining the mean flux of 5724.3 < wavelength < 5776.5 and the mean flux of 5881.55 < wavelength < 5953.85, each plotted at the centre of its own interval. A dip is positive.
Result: -1.0 Angstrom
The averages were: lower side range 4.49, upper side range 4.21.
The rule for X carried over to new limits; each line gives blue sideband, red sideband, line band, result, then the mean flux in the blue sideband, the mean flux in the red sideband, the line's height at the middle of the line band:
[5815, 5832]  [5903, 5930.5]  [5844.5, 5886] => 1.9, 4.49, 4.3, 4.41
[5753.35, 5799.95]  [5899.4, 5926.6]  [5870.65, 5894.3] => 1.9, 4.46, 4.33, 4.36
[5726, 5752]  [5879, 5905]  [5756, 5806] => 0.2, 4.62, 4.05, 4.46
